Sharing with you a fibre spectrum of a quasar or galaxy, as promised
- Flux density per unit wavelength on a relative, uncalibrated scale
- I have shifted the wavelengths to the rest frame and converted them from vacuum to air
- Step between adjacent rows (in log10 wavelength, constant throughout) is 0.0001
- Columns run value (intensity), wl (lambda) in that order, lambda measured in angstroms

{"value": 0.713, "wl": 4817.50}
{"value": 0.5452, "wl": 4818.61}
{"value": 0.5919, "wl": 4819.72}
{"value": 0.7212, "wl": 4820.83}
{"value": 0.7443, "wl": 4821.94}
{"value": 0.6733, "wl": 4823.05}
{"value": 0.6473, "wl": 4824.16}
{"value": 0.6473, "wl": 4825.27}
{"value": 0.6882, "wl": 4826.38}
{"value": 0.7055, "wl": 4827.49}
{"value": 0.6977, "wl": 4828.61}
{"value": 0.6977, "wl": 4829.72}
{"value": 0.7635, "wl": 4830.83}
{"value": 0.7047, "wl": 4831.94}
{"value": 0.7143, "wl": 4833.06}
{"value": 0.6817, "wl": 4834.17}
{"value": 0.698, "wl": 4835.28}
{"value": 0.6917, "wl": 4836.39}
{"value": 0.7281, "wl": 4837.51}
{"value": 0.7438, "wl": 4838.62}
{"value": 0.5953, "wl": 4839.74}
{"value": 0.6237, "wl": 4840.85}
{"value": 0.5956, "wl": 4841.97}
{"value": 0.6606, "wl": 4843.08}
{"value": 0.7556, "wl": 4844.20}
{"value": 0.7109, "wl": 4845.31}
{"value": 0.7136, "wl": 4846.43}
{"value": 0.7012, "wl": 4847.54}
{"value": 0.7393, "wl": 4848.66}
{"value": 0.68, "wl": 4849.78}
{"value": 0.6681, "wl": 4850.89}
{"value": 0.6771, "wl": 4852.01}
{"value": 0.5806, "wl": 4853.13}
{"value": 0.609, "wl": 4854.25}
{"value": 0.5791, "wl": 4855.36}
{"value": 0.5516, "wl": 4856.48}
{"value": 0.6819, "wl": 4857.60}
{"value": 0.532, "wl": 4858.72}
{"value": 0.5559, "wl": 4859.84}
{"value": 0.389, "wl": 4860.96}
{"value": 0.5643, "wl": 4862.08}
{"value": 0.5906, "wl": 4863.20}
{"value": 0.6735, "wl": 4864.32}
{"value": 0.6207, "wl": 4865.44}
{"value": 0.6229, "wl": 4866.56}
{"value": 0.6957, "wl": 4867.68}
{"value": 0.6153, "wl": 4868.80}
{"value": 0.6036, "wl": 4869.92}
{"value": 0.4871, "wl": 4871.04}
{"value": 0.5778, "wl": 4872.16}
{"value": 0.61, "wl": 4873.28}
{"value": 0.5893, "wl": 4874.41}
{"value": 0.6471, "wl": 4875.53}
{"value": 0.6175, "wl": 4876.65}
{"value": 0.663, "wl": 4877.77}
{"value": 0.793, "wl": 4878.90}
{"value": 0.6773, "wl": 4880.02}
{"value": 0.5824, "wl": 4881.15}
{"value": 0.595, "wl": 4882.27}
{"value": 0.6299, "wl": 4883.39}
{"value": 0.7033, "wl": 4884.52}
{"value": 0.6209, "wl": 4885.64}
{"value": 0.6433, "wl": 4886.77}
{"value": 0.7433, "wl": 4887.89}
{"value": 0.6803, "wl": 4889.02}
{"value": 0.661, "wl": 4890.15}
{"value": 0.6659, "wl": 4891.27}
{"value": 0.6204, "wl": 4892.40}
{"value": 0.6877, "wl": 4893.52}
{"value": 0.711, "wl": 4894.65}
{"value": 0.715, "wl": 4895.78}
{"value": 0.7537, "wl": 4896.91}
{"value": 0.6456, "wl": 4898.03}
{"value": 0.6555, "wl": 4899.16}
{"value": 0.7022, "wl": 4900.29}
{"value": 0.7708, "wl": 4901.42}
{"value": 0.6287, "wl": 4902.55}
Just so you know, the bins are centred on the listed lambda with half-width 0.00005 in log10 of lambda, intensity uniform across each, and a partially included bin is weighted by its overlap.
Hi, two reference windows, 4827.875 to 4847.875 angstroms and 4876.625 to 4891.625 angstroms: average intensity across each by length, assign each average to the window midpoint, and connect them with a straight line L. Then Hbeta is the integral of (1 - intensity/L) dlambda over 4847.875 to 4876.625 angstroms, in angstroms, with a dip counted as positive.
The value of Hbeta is 3.0 angstroms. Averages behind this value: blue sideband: 0.693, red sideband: 0.664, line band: 0.607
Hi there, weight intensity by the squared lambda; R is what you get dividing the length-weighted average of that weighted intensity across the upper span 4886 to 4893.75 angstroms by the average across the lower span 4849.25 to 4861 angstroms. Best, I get 1.13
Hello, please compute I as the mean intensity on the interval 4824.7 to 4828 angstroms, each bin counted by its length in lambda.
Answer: 0.681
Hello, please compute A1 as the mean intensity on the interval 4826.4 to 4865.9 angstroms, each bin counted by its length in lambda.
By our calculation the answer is 0.654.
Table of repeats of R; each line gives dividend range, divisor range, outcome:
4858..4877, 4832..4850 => 0.86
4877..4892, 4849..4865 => 1.13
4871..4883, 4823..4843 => 0.94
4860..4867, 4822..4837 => 0.84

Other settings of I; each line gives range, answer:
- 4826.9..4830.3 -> 0.7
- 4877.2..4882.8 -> 0.662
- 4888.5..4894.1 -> 0.663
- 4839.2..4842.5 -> 0.605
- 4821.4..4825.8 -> 0.678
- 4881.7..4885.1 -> 0.644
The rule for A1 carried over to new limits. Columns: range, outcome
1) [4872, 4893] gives 0.65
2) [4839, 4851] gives 0.678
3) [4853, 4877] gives 0.591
